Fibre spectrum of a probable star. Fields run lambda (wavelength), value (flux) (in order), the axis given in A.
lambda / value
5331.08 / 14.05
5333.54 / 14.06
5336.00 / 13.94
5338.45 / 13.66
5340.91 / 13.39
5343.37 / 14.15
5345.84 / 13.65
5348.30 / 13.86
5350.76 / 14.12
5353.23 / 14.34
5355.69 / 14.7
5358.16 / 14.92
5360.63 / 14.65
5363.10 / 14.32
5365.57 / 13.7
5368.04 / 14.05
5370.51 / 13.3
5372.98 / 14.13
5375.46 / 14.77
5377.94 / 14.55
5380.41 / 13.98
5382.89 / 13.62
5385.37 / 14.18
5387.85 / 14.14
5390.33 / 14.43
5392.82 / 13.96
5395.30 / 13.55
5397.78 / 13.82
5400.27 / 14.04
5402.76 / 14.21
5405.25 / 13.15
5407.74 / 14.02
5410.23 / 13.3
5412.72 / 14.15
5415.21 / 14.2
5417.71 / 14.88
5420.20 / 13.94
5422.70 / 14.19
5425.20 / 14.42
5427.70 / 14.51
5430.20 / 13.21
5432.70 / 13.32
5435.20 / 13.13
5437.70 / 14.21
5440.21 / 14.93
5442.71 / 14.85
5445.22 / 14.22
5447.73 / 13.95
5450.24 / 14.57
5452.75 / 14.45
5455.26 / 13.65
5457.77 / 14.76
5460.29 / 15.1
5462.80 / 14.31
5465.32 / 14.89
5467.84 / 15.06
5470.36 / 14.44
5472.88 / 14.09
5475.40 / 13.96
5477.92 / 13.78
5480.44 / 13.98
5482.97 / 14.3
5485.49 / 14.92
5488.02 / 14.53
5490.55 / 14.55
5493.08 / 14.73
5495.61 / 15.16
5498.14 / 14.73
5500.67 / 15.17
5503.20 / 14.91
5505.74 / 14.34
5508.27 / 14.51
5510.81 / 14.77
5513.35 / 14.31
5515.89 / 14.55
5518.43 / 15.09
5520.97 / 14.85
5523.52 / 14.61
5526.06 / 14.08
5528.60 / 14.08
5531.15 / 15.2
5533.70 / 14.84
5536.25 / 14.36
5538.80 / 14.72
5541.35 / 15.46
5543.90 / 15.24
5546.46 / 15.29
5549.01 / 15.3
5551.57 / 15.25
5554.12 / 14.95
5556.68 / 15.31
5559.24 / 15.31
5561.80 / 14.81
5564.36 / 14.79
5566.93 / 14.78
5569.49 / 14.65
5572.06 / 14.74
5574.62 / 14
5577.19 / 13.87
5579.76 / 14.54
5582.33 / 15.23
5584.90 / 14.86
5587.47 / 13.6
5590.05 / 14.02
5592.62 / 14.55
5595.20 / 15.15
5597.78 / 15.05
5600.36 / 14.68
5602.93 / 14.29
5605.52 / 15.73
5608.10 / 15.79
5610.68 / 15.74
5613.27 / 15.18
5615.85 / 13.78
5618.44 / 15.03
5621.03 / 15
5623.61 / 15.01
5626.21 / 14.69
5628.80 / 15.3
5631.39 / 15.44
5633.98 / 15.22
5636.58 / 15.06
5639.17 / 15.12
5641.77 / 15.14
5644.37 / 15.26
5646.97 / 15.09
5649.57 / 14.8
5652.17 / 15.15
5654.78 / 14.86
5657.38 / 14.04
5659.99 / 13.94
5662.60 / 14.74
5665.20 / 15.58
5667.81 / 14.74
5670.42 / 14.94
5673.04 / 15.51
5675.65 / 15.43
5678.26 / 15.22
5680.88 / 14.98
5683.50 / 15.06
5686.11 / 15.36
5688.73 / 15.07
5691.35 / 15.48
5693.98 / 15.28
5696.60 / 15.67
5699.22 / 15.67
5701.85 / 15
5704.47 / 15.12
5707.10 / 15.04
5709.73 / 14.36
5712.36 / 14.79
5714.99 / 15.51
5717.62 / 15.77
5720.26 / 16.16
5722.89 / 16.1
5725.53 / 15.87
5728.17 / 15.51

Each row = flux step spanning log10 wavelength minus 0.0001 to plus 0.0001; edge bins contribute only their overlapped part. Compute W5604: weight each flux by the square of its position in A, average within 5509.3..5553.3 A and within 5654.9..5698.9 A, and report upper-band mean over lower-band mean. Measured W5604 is 1.1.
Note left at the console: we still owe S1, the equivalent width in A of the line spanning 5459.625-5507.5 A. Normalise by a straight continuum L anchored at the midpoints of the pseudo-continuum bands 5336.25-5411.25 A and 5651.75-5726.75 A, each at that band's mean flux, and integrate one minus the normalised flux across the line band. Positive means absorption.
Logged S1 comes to -0.5 A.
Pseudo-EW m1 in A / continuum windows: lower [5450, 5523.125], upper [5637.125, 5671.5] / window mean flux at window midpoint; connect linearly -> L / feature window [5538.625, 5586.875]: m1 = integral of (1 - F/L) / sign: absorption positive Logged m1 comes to -0.6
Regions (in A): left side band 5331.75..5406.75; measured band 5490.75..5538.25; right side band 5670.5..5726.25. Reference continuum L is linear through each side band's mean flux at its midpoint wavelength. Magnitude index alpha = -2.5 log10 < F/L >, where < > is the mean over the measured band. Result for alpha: 0.00 mag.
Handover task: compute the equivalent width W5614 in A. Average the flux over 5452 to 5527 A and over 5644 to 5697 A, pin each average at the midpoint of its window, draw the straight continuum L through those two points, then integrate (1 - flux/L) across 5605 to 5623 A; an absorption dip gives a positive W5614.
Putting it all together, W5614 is -0.3 A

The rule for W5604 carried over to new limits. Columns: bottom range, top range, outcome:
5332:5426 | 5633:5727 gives 1.20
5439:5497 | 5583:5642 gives 1.09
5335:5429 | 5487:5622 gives 1.12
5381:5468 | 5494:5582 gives 1.09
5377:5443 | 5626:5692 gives 1.17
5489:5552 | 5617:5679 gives 1.06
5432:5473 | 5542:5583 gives 1.08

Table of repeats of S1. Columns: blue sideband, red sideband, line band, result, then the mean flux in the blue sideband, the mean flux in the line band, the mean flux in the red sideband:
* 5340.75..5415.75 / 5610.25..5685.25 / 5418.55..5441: 0.4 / 14.1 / 14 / 15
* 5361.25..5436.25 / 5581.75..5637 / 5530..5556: -0.8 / 14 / 15.1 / 14.9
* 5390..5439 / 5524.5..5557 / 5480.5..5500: -0.2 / 13.9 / 14.7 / 14.9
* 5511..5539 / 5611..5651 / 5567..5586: 0.3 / 14.6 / 14.6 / 15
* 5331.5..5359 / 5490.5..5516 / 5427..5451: 0.6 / 14.1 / 14.1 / 14.7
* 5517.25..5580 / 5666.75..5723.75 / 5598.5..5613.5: -0.2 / 14.8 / 15.2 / 15.3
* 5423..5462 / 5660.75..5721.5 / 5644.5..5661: 0.4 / 14.2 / 14.7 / 15.2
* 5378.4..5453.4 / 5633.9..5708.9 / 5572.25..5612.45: 0.1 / 14.1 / 14.7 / 15.1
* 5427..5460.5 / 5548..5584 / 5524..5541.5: 0.0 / 14.2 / 14.6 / 14.8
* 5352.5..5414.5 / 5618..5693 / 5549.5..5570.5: -0.4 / 14.1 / 15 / 15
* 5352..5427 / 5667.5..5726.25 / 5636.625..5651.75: 0.0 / 14.1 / 15.1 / 15.3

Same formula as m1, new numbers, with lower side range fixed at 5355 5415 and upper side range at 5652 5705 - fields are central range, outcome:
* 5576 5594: 0.5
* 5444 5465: -0.1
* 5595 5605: 0.0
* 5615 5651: -0.2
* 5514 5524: -0.2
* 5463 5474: -0.2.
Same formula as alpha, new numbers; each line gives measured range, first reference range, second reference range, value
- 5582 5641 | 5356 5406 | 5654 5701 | -0.005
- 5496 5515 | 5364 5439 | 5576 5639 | -0.020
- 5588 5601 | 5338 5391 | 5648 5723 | 0.017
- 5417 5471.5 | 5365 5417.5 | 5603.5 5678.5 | -0.008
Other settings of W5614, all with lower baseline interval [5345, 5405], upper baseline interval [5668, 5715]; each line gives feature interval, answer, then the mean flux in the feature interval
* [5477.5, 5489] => 0.1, 14.3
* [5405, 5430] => 0.3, 14.1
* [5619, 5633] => -0.1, 15.1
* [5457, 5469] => -0.3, 14.8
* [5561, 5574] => 0.0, 14.7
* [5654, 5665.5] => 0.4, 14.5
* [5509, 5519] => 0.0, 14.6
